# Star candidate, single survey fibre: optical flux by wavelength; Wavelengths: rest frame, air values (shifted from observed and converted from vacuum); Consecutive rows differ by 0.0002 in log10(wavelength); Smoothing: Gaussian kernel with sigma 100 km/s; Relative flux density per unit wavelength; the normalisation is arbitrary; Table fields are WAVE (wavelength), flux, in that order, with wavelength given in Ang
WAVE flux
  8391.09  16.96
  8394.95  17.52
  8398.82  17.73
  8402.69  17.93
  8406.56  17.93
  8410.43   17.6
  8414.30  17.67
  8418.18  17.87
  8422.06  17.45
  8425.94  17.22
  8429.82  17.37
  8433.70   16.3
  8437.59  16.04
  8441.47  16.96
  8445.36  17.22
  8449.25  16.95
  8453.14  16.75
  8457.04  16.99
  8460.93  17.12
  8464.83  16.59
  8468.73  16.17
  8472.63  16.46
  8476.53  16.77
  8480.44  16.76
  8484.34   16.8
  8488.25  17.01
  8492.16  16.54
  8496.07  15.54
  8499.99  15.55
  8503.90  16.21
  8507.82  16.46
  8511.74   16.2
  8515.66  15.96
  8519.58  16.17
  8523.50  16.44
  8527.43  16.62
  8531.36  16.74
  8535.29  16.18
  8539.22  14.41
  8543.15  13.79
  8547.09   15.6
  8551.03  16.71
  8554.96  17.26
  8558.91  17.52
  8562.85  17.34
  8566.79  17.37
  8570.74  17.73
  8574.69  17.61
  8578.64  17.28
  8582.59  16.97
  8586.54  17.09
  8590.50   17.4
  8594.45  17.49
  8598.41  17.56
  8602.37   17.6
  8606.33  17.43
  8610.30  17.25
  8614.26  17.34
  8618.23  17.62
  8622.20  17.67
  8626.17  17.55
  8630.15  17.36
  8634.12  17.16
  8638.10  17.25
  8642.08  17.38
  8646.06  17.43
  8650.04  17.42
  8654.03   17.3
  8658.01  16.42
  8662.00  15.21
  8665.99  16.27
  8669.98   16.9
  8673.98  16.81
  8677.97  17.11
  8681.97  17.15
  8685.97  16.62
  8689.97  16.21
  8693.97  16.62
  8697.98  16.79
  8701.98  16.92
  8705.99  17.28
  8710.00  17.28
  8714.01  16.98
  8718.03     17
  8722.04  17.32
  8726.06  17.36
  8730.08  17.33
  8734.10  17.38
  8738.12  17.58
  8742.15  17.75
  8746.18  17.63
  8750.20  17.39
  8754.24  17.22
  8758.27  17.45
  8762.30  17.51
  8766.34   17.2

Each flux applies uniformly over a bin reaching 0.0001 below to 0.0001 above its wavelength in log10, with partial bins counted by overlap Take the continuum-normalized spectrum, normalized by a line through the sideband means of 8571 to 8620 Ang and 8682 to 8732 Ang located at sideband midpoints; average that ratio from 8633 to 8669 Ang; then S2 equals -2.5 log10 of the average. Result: 0.02 mag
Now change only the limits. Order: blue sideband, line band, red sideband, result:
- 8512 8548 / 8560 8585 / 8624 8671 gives -0.08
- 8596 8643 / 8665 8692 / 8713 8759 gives 0.04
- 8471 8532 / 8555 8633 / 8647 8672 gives -0.06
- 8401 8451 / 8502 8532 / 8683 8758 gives 0.06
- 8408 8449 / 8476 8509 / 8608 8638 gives 0.06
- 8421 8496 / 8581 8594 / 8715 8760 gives -0.01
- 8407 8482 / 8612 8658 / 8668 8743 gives -0.02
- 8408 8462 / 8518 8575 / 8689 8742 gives 0.04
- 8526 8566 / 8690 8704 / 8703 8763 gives 0.03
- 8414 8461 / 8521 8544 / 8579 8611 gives 0.09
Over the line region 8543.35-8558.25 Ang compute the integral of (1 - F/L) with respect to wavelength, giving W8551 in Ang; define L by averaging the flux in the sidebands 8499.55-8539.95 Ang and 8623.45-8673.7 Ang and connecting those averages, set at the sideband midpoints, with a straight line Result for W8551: 0.06 Ang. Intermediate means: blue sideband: 16.2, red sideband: 17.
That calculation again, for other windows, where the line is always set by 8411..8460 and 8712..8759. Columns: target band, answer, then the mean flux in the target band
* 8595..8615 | -0.2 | 17.4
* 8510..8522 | 0.7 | 16.1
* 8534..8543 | 1.2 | 14.9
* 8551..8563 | -0.1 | 17.3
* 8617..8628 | -0.2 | 17.6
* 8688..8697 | 0.4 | 16.5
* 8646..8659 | 0.1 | 17.2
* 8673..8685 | 0.2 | 17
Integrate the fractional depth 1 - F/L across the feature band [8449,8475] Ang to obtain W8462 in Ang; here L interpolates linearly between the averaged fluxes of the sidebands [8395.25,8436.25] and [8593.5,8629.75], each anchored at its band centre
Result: 1.2 Ang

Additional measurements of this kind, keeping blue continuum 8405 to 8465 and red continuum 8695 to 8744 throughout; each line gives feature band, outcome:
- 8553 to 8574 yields -0.33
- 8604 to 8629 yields -0.40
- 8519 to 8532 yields 0.50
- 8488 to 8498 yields 0.53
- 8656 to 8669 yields 0.89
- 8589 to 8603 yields -0.26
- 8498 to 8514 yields 0.99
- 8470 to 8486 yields 0.45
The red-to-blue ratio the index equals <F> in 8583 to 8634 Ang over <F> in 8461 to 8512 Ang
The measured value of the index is 1.06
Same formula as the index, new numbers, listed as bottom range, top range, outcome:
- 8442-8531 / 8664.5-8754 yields 1.03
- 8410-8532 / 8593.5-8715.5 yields 1.02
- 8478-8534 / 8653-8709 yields 1.02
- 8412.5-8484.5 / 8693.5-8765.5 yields 1.02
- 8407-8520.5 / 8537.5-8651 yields 1.02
